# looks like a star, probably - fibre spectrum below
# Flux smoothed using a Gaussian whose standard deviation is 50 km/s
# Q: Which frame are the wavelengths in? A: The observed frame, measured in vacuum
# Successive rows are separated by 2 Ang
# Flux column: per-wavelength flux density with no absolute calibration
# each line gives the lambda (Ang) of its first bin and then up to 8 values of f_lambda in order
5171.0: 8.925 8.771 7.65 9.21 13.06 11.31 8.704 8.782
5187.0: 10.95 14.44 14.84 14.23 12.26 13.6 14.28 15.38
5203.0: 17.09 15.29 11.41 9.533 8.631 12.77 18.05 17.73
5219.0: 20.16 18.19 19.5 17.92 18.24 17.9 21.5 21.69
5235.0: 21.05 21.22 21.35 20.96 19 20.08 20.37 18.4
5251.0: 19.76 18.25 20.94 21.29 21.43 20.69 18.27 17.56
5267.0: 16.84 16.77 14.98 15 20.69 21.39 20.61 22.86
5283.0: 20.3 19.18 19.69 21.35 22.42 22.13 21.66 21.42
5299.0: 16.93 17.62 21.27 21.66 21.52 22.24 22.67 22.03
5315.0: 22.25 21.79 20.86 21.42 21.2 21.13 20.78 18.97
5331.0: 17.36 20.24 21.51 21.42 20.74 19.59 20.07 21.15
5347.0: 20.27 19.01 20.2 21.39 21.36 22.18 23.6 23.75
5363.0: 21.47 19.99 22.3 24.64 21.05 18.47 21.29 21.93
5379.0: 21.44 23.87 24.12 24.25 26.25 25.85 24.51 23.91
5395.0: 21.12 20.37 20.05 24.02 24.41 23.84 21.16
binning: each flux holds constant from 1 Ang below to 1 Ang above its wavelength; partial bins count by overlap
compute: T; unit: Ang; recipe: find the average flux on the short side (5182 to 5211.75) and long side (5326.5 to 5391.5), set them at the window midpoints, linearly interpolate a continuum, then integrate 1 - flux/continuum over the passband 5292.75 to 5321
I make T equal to -3.56 Ang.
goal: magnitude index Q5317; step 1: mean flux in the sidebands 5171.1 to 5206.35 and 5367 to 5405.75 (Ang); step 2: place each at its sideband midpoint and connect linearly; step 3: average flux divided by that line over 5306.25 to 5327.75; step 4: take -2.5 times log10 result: -0.13 mag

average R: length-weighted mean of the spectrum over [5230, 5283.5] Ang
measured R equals 19.7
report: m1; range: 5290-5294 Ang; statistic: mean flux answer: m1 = 22.3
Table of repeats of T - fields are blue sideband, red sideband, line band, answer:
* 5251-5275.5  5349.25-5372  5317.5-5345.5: 0.56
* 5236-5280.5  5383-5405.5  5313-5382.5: 2.95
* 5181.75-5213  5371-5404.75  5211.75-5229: -4.75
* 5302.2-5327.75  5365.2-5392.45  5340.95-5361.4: 1.16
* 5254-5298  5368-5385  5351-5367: -0.04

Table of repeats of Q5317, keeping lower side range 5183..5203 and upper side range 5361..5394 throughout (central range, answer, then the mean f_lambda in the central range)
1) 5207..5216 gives 0.166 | 12.2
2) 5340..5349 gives 0.053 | 20.1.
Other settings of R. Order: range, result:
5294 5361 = 20.9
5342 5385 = 21.7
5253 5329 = 20.3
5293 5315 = 21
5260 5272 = 17.5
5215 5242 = 19.7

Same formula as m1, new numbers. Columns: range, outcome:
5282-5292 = 20.6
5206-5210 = 10.5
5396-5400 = 20.2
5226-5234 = 19.8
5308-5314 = 22.3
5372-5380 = 20.8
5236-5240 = 21.3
